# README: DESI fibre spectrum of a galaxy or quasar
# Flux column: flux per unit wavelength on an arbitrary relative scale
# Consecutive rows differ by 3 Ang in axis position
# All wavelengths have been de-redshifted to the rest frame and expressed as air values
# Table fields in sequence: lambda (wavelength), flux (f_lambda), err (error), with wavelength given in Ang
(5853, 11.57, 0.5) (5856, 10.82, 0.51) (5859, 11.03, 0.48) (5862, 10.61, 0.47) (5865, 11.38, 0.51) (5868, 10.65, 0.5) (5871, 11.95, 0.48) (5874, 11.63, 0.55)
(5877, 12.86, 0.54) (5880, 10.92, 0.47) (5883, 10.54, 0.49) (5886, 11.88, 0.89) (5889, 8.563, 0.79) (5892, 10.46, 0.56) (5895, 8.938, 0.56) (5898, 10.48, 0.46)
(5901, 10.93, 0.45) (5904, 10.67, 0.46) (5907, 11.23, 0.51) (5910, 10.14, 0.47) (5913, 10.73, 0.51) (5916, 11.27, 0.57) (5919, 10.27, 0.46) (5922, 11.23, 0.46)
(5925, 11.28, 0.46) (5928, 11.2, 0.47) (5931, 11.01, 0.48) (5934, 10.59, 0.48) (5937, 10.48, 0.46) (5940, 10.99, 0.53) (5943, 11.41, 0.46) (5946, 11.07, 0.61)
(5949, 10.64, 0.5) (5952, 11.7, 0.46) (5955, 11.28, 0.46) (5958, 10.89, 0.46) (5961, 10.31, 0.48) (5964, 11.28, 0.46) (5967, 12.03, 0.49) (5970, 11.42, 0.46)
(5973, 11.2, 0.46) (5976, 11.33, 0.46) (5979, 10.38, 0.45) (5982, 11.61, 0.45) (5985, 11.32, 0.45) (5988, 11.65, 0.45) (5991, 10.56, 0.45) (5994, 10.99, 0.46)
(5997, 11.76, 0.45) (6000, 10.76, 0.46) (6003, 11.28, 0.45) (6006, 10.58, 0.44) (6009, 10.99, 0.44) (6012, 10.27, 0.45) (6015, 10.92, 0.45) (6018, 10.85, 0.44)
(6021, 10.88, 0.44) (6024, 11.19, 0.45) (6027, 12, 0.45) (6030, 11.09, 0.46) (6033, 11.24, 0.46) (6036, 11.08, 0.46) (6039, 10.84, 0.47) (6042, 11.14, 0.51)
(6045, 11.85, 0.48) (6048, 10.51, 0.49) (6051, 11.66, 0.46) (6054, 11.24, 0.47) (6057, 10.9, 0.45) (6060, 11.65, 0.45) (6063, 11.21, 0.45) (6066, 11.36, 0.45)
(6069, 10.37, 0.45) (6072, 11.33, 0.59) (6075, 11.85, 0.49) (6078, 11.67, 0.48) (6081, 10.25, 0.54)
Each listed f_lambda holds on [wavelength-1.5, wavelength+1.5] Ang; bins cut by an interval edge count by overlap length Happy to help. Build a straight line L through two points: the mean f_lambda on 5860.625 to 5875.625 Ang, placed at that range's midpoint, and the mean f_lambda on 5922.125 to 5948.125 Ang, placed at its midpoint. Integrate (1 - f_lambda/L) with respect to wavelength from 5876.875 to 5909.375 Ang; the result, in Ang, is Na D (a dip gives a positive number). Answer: 1.7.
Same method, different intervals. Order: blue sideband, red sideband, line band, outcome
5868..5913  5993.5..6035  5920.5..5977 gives -1.1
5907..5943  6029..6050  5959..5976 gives -0.4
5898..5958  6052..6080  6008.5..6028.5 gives 0.3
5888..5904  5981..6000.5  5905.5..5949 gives -2.1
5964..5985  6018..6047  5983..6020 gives 0.9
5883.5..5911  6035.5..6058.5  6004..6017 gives 0.3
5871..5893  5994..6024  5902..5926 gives 0.4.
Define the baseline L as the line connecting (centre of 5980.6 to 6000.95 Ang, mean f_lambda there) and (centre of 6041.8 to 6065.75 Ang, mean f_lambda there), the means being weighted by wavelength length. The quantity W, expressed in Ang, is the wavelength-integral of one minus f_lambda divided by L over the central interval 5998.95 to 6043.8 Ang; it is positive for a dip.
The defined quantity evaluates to 1.0 Ang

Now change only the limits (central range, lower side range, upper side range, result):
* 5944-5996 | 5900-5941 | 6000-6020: -1.6 Ang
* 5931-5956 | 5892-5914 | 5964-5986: -0.2 Ang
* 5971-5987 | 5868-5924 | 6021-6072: -0.2 Ang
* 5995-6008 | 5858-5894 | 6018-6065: 0.1 Ang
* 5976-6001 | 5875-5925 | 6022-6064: -0.2 Ang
